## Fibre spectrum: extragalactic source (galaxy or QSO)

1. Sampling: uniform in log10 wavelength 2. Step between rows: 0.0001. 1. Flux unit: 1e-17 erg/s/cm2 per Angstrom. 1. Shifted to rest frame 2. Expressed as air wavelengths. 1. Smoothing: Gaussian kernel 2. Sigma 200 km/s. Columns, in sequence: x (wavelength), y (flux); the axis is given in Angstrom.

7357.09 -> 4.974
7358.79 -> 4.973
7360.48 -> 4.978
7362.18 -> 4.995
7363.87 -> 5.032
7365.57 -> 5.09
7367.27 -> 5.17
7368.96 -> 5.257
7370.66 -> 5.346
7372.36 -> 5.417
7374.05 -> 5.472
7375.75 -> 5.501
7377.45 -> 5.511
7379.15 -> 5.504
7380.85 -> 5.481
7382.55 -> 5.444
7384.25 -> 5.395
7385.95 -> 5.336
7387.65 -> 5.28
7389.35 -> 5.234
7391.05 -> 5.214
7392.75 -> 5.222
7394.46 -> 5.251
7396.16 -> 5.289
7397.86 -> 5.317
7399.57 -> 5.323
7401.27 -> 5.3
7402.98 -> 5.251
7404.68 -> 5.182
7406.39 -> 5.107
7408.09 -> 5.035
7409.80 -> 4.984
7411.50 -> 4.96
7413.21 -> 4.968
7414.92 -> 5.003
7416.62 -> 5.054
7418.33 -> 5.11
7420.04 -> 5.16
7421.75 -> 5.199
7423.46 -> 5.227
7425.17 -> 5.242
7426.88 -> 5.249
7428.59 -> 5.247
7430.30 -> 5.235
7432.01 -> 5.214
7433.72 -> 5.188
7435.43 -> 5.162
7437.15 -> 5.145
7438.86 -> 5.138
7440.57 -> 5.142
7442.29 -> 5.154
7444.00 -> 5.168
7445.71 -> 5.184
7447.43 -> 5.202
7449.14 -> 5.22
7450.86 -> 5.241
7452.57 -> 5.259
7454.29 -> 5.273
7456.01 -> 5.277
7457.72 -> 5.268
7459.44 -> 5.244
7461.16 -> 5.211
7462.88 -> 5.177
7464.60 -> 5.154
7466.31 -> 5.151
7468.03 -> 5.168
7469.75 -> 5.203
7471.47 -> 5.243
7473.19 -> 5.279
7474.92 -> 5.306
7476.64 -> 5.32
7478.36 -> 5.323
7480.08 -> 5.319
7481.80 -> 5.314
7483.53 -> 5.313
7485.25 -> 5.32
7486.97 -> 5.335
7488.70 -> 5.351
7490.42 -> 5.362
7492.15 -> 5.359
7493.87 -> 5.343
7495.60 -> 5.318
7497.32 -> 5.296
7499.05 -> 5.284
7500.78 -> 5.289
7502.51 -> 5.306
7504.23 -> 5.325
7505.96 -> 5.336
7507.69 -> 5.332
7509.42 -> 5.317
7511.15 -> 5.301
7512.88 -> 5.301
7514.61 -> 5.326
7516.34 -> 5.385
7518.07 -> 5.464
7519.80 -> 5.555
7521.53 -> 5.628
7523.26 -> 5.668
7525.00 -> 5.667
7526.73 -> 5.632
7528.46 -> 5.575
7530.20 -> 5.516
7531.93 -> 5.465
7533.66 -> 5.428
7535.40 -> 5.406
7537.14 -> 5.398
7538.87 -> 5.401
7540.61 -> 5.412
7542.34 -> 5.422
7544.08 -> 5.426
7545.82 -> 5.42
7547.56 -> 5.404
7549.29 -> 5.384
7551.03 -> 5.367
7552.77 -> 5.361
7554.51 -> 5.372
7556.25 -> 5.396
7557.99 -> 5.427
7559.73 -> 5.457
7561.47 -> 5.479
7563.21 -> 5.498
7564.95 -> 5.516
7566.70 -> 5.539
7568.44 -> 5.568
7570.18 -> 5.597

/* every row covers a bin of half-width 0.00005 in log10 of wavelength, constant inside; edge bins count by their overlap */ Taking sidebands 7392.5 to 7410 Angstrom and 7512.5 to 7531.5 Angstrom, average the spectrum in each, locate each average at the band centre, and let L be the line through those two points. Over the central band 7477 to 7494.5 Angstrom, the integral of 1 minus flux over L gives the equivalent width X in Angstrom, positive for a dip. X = 0.3 Angstrom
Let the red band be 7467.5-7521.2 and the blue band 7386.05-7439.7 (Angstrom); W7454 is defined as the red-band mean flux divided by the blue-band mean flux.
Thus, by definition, 1.0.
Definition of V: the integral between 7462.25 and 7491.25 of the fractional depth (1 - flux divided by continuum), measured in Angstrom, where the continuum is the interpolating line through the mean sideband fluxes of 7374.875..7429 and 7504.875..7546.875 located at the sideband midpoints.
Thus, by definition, 0.5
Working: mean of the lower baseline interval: 5.24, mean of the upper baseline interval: 5.45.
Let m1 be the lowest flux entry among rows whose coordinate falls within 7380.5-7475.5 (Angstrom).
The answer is 4.96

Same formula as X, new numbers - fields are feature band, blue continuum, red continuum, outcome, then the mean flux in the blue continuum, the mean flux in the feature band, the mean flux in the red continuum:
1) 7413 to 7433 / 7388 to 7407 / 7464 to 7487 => 0.3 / 5.25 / 5.17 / 5.27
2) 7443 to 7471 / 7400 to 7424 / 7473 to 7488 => 0.2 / 5.11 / 5.21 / 5.31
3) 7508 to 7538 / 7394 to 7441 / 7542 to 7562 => -0.6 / 5.17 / 5.47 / 5.41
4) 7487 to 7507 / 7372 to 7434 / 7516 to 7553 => 0.3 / 5.25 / 5.32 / 5.48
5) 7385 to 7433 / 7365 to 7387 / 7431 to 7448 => 0.8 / 5.38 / 5.19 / 5.17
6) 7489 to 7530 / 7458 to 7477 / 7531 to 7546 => -0.5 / 5.22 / 5.41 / 5.42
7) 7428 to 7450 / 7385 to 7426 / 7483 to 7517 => 0.2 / 5.18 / 5.18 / 5.32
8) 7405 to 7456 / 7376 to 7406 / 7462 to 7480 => 1.2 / 5.32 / 5.16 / 5.24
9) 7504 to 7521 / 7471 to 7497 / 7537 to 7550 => 0.0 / 5.32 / 5.37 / 5.41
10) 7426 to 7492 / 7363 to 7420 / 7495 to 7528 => 1.2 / 5.24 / 5.24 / 5.41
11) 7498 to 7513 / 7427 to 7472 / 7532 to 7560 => 0.0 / 5.2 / 5.31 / 5.41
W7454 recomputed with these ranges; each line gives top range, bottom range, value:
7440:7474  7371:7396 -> 0.97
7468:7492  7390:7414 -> 1.02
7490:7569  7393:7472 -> 1.05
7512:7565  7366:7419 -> 1.04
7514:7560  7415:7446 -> 1.05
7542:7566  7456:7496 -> 1.03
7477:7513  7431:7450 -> 1.03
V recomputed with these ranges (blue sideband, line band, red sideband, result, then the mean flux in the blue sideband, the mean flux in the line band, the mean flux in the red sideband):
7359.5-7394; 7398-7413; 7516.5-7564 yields 0.5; 5.29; 5.14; 5.47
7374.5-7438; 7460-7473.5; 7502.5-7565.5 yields 0.3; 5.23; 5.2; 5.44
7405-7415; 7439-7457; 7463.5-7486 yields -0.2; 5.02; 5.21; 5.26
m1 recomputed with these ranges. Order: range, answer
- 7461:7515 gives 5.151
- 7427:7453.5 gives 5.138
